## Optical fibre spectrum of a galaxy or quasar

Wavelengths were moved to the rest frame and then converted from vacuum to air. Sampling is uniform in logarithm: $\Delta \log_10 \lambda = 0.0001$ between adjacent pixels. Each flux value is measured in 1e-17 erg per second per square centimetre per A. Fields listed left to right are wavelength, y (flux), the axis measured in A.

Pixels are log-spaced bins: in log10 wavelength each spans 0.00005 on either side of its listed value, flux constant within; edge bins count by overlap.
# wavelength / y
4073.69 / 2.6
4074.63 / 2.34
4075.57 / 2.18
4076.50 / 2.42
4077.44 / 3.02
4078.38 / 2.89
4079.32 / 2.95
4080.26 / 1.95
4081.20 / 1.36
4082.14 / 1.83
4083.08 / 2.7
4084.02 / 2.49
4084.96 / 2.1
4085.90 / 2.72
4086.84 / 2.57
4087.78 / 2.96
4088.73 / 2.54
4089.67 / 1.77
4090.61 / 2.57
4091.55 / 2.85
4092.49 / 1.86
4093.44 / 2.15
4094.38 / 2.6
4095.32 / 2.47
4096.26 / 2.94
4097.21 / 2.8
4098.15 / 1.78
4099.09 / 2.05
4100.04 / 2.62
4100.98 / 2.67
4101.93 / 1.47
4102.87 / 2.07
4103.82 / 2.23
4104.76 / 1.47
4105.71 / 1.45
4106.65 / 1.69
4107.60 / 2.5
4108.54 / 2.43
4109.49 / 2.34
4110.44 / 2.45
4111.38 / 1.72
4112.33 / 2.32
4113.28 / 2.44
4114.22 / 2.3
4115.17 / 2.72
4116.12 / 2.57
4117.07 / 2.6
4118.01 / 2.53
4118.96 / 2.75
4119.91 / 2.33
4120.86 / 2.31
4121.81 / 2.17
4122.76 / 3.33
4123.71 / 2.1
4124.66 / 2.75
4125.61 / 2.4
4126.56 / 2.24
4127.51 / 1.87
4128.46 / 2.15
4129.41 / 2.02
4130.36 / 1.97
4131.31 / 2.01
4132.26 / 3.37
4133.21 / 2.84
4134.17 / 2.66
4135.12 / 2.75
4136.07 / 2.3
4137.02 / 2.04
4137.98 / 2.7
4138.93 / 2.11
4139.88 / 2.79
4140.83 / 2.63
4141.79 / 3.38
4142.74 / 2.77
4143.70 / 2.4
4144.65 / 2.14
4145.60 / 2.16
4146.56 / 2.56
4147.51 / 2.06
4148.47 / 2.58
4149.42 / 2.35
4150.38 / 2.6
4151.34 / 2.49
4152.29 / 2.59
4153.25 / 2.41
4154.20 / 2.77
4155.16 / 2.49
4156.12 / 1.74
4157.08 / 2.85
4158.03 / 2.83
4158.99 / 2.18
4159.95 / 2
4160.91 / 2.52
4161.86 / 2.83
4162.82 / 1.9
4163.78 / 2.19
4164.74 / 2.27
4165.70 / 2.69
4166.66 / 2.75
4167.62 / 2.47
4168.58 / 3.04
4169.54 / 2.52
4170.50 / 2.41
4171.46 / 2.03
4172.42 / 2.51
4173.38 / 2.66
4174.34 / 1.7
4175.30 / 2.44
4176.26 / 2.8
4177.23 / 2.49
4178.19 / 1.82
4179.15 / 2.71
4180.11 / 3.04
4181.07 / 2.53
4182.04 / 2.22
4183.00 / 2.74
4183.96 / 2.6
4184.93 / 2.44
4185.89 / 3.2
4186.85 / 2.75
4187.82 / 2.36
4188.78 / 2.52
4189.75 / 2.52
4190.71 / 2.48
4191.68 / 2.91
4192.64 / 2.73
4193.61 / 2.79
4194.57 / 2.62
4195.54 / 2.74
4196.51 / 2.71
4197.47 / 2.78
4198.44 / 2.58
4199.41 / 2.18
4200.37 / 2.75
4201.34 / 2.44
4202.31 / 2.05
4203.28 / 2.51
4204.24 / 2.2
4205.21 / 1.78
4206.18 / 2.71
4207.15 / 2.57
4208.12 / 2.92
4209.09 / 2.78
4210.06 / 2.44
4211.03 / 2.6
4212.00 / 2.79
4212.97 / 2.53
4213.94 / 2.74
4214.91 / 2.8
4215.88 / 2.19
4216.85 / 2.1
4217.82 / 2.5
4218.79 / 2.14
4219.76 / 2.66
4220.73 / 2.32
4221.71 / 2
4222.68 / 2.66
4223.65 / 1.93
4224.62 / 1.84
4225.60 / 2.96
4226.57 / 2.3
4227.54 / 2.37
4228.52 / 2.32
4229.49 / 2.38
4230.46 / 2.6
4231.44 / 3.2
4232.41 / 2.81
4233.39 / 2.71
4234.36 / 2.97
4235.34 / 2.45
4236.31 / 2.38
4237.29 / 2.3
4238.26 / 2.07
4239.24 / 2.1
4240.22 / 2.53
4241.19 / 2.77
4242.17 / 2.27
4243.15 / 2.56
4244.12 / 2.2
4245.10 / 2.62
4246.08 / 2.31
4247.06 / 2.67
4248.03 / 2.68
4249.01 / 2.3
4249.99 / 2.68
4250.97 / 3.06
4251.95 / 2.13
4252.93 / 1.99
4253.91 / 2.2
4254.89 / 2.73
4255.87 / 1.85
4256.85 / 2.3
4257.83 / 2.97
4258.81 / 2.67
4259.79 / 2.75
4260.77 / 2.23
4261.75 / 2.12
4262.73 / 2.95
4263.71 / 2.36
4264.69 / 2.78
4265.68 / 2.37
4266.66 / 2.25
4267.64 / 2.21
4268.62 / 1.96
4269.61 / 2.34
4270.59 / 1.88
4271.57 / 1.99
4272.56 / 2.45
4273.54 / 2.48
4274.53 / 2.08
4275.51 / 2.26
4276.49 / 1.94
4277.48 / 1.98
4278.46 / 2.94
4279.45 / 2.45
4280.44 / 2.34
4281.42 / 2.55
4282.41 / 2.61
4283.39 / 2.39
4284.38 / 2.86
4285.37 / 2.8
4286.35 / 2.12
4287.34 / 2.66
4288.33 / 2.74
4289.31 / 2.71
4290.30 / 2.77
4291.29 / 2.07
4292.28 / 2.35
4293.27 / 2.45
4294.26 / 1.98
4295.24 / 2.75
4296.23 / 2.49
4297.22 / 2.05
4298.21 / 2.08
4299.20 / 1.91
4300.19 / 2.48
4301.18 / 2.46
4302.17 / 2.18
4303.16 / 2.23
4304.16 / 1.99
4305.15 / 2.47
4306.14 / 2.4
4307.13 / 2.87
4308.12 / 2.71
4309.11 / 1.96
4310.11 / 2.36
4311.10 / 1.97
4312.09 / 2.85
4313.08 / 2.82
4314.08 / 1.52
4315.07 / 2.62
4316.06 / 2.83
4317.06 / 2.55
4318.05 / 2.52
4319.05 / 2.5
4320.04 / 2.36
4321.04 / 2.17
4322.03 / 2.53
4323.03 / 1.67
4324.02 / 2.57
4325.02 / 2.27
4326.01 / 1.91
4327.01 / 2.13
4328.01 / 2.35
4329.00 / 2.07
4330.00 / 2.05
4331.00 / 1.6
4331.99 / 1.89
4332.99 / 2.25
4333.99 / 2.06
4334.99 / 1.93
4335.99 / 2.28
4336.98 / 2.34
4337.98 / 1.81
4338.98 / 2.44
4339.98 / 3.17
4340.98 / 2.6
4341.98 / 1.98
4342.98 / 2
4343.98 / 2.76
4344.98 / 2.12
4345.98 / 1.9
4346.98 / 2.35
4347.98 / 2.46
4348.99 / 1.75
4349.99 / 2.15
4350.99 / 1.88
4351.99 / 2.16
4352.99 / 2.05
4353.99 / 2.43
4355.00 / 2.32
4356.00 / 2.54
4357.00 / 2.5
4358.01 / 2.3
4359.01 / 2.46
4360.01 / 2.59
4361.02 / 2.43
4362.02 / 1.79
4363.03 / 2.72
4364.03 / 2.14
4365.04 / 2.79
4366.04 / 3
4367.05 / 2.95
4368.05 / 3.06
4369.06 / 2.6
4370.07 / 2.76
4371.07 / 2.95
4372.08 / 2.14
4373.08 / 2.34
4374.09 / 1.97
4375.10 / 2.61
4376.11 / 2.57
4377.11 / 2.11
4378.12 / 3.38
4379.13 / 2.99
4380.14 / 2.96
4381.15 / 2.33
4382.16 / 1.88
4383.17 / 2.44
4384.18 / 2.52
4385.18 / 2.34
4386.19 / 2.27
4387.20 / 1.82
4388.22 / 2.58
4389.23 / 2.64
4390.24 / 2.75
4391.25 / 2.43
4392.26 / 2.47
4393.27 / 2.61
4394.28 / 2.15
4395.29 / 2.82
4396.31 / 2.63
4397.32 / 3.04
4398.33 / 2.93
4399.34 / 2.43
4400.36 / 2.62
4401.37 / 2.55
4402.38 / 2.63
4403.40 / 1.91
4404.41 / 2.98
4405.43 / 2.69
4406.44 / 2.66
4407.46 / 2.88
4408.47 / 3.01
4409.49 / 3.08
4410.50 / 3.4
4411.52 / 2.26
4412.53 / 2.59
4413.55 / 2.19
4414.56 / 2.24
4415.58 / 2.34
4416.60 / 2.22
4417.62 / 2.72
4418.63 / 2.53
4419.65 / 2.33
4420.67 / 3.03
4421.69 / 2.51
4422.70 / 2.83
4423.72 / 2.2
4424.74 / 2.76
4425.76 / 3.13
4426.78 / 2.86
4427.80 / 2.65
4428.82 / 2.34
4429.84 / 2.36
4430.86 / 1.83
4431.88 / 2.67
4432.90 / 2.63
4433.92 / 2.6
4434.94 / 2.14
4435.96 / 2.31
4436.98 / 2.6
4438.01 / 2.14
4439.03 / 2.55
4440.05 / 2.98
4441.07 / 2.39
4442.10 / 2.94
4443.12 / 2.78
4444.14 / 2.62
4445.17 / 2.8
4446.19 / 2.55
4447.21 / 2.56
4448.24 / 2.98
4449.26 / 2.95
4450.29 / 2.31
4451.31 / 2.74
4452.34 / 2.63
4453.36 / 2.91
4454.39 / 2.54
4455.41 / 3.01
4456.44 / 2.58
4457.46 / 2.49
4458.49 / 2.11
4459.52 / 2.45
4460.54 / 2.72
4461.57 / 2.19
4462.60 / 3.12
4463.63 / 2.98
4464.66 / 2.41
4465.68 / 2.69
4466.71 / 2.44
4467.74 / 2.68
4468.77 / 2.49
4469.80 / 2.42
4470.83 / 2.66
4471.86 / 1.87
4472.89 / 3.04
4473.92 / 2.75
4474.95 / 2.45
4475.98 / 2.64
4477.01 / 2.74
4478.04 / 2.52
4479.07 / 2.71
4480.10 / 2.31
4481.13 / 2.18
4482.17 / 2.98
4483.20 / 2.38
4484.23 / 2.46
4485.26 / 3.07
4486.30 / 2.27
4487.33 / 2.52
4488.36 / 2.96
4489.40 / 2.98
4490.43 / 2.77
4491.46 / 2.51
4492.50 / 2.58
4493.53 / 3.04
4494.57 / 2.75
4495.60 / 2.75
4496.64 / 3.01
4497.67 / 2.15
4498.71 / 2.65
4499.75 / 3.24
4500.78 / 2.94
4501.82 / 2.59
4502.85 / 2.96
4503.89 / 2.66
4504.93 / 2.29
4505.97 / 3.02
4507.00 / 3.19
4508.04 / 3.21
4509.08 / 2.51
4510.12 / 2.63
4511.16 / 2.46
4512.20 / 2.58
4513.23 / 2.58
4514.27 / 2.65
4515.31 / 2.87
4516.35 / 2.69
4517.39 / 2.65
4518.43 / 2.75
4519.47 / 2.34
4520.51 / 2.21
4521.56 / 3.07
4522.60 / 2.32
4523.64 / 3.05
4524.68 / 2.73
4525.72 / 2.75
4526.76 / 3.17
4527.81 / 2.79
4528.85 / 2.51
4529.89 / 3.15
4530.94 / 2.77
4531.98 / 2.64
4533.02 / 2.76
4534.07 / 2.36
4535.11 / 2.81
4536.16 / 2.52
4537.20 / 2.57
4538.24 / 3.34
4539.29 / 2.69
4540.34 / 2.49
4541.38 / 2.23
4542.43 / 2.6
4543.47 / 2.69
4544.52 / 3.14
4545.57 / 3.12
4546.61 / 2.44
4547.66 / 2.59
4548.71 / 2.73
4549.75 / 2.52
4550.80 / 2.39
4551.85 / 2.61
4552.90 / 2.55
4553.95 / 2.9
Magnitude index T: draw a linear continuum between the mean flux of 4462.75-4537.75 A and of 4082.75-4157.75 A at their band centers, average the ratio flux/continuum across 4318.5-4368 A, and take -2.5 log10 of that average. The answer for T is 0.13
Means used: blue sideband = 2.4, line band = 2.28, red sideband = 2.68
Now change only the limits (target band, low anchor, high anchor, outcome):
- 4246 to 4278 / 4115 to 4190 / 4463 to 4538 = 0.08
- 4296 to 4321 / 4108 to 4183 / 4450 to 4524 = 0.08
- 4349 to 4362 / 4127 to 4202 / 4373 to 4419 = 0.12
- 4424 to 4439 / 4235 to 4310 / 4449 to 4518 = 0.04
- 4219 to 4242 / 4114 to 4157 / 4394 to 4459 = 0.02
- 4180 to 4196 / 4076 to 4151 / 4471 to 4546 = -0.09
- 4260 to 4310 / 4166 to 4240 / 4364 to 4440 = 0.07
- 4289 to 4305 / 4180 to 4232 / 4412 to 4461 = 0.11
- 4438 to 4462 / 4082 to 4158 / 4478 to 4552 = 0.01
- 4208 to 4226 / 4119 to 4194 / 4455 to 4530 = 0.03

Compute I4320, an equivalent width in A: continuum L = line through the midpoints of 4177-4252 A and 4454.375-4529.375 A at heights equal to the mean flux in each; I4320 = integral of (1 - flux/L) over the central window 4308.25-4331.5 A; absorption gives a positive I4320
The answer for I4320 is 2.7 A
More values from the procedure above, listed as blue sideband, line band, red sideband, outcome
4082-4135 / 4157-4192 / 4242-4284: -2.0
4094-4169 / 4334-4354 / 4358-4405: 2.4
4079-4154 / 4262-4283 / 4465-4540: 1.4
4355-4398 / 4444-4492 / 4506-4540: 0.7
